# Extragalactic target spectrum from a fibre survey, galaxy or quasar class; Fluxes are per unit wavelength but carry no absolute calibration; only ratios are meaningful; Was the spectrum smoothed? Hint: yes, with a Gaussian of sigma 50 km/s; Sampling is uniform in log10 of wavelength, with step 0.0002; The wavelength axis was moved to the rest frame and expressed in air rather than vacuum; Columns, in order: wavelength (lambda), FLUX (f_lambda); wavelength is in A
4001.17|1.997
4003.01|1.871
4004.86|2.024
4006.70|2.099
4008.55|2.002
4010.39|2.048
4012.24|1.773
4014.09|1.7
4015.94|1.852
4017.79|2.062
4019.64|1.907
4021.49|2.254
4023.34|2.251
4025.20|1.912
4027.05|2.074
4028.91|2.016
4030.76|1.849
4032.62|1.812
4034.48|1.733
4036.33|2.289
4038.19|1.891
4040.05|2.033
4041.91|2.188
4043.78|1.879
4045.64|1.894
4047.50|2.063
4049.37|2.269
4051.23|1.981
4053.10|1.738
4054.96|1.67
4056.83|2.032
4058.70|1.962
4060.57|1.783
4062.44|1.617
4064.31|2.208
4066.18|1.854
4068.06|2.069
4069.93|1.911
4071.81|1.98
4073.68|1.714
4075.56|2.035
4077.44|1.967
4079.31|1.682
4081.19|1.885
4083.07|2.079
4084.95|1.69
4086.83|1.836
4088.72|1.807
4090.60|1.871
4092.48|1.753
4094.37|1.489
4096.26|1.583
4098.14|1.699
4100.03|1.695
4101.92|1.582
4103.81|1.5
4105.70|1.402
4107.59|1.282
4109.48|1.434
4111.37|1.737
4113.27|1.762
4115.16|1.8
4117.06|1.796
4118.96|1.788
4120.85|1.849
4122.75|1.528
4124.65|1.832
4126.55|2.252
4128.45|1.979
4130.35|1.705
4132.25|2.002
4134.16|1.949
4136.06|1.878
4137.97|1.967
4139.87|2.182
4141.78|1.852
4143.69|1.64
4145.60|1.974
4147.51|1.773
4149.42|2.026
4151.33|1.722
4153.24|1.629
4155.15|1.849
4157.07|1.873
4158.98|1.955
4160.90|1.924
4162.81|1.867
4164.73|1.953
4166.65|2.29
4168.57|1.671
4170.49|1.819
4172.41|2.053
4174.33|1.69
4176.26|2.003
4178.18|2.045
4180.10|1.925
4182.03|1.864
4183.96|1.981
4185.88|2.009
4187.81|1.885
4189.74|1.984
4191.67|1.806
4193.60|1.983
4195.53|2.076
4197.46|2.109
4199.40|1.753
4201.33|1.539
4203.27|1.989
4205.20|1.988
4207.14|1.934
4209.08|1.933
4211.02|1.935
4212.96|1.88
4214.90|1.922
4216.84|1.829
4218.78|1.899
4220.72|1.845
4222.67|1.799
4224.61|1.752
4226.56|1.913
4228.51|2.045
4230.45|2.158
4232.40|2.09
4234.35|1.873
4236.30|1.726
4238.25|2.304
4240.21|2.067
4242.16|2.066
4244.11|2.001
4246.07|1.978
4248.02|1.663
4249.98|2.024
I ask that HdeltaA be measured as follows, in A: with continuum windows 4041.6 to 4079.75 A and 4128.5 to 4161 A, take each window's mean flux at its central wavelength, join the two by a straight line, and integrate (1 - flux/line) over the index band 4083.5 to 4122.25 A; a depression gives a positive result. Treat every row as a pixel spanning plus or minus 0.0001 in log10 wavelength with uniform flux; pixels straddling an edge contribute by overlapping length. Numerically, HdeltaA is 4.7 A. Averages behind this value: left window 1.93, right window 1.88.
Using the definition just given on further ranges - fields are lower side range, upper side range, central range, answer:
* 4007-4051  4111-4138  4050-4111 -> 4.5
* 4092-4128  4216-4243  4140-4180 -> -2.1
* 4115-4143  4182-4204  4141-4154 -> 0.6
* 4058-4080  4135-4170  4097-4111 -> 2.8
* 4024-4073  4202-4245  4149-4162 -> 0.7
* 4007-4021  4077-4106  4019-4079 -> -4.2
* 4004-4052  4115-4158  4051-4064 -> 0.8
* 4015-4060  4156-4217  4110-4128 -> 1.3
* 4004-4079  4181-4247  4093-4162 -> 6.1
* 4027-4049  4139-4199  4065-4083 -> 0.5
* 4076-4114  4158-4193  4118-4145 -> -1.3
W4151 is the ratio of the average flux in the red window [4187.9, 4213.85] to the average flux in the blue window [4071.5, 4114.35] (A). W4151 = 1.12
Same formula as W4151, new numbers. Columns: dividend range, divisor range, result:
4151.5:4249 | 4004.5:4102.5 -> 1.01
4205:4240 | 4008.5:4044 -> 0.98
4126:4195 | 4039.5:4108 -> 1.05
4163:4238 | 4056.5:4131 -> 1.08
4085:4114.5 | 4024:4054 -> 0.82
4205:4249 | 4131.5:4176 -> 1.02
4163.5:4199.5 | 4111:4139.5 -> 1.04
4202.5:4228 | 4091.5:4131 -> 1.12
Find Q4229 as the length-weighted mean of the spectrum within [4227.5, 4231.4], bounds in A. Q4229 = 2.1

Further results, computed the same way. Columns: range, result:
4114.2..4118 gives 1.8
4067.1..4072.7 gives 1.98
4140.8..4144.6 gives 1.75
